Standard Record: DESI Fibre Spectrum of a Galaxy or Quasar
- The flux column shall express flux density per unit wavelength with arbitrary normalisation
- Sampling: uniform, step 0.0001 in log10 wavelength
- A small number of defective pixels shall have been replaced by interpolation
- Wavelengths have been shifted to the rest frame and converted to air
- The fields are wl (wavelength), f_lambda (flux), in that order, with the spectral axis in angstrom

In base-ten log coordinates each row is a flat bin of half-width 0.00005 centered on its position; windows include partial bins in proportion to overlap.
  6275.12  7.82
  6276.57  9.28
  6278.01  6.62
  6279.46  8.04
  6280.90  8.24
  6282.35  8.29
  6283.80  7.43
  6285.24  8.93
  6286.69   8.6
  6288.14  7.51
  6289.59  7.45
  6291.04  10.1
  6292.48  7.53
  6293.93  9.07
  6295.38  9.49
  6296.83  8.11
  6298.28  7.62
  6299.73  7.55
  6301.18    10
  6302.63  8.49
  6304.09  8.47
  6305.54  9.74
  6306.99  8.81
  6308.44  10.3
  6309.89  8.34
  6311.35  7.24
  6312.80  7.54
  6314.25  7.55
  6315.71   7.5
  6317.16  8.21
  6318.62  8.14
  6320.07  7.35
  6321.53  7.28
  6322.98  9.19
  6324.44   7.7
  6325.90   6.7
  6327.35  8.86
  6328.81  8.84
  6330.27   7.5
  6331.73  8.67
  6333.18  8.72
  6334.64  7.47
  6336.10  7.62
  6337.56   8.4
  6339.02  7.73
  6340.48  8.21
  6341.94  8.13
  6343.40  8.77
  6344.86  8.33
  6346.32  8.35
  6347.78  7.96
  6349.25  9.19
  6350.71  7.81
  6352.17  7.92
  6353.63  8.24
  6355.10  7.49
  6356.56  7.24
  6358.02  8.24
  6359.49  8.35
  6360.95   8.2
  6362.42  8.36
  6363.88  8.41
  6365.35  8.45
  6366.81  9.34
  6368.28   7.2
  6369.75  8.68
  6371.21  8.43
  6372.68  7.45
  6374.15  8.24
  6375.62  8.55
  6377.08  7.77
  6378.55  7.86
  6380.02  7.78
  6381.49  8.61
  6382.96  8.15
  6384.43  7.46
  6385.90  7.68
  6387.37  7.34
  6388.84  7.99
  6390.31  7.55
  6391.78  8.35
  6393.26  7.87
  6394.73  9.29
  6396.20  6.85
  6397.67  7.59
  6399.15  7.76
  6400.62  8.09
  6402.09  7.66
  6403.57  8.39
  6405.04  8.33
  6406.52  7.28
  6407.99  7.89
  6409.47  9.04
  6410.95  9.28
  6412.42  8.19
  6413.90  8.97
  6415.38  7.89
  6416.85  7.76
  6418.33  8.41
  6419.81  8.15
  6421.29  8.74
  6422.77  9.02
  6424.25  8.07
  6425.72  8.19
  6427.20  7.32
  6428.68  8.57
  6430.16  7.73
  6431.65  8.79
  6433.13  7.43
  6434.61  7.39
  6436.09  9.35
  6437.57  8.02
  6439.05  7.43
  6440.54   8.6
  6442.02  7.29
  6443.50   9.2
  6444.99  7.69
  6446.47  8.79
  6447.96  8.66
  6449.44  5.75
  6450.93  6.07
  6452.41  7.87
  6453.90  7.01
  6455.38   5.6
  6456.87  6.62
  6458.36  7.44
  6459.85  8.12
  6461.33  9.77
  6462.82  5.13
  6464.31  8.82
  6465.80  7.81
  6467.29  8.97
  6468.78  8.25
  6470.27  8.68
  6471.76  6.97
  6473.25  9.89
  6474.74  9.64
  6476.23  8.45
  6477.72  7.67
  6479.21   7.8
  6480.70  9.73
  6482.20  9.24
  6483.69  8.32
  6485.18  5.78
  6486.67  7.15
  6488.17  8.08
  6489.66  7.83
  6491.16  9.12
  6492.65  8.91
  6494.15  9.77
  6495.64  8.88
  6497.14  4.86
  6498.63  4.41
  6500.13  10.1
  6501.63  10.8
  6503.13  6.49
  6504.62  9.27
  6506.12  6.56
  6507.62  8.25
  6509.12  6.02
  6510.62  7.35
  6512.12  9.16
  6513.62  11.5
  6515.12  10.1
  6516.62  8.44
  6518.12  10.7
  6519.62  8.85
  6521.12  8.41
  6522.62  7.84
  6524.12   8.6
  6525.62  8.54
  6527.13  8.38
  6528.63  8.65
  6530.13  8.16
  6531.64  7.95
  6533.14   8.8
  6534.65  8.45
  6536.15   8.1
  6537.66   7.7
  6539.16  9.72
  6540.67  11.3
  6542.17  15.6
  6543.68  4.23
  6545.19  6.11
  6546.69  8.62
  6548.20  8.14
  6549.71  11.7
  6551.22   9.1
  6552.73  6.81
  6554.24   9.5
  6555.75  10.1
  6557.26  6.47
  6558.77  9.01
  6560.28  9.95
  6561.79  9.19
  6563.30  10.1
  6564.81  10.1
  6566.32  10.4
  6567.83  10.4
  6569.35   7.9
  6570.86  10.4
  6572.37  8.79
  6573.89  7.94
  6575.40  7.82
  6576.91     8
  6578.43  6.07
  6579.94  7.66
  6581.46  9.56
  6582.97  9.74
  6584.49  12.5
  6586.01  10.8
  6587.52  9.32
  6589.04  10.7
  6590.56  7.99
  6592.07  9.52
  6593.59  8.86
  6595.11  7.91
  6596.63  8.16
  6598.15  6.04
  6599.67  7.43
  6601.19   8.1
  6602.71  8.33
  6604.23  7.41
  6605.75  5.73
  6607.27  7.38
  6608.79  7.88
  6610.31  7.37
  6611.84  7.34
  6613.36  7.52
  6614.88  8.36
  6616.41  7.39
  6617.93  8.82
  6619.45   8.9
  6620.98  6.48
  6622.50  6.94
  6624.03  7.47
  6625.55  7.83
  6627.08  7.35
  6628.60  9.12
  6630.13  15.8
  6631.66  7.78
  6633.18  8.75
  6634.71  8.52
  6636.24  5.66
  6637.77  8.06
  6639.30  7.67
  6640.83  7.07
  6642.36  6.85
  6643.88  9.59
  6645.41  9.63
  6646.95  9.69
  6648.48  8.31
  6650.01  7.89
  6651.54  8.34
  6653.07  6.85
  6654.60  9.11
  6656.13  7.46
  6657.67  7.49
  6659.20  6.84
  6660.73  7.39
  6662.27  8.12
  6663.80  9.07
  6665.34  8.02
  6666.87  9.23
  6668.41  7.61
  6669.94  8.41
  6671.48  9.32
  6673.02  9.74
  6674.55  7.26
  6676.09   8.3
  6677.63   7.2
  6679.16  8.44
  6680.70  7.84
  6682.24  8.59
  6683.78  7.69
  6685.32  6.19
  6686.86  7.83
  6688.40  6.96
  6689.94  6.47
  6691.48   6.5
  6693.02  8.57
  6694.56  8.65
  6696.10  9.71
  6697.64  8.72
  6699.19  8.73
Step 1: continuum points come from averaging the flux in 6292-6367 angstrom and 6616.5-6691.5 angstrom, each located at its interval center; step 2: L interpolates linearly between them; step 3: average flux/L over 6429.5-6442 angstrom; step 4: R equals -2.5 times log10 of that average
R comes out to 0.02 mag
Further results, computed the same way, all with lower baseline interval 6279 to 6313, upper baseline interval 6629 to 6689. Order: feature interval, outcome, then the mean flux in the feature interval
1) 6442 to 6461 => 0.13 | 7.45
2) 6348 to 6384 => 0.04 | 8.16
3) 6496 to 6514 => 0.07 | 7.84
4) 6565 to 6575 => -0.12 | 9.3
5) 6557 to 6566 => -0.13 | 9.35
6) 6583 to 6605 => -0.07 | 8.82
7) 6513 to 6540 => -0.06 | 8.82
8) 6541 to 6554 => -0.08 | 8.9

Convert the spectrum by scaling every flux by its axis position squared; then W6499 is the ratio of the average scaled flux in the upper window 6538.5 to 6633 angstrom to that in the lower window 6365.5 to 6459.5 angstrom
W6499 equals 1.15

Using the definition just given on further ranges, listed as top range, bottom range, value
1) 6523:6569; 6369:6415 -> 1.17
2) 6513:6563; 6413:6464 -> 1.17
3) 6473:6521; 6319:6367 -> 1.08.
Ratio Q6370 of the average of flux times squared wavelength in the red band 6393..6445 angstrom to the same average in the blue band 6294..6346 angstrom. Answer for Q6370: 1.02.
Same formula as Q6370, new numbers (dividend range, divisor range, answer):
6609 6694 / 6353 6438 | 1.07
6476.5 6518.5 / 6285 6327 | 1.06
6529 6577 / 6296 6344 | 1.18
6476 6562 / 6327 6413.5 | 1.10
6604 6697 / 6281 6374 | 1.08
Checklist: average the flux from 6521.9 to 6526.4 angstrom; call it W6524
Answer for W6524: 8.33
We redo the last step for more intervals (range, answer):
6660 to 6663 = 7.74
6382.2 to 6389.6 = 7.73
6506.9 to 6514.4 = 8.46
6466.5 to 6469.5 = 8.6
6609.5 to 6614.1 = 7.41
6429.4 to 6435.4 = 7.84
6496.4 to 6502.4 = 7.54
